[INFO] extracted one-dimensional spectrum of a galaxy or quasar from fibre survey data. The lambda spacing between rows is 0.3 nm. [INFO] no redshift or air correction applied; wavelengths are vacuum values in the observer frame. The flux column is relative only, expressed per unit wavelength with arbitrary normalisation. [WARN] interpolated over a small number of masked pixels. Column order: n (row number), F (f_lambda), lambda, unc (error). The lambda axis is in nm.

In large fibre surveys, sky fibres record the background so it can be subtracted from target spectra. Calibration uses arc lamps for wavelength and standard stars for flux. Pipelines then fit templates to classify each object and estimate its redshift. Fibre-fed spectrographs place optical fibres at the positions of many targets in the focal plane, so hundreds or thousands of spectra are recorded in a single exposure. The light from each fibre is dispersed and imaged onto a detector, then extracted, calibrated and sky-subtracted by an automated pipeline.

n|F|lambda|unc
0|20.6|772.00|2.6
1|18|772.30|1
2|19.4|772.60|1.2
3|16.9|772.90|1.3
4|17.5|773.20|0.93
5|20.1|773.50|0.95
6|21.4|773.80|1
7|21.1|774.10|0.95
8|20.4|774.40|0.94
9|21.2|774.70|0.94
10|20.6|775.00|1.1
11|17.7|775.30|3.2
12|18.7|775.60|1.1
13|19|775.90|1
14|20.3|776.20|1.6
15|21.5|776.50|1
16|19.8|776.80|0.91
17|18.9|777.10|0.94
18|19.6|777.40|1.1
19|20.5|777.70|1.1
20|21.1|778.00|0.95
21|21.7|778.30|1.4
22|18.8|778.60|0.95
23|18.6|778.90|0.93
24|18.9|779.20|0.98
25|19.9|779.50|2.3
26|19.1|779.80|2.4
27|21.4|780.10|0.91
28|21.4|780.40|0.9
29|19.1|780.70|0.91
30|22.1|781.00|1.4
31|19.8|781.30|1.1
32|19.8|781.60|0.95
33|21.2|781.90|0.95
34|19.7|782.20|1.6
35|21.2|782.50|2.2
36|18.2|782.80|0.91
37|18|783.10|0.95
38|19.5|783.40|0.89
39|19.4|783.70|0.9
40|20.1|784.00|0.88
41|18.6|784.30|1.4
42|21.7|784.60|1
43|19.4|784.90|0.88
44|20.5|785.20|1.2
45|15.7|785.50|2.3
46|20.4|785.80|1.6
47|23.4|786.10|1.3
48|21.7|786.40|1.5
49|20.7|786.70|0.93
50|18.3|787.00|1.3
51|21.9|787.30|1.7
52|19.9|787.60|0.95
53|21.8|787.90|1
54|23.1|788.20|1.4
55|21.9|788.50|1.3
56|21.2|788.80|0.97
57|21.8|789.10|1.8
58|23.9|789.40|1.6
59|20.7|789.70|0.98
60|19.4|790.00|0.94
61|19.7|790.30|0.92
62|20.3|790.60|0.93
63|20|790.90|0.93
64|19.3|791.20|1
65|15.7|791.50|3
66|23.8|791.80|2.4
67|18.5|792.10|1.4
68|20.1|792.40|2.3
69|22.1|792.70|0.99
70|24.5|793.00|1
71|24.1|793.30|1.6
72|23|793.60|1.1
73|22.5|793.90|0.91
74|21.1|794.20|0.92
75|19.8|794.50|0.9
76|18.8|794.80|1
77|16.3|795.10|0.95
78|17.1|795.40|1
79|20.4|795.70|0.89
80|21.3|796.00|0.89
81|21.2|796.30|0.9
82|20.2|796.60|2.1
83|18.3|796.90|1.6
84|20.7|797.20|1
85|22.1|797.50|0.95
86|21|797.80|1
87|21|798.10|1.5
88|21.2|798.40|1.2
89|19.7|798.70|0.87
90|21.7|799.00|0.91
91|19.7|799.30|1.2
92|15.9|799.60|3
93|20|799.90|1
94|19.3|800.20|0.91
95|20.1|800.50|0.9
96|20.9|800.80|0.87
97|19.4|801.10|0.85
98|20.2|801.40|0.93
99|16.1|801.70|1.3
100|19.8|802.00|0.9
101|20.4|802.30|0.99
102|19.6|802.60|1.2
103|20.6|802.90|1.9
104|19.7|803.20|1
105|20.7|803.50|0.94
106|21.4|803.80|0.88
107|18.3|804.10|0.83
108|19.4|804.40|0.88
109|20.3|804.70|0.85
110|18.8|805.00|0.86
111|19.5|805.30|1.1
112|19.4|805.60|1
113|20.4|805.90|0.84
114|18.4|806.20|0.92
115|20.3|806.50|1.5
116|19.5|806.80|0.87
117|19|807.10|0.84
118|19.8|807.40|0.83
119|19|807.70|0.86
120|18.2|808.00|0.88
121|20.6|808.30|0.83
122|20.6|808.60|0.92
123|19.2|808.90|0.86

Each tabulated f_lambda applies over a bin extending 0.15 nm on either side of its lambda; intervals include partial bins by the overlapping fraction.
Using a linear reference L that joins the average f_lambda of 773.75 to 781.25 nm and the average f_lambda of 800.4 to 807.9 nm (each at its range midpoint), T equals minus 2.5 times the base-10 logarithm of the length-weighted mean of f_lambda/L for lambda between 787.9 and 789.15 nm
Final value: -0.11 mag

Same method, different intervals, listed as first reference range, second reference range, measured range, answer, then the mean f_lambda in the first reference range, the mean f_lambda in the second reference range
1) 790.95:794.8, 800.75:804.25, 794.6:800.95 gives 0.03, 21.1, 19.7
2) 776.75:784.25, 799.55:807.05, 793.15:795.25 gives -0.06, 19.9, 19.6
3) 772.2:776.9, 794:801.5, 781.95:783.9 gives 0.02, 19.6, 19.9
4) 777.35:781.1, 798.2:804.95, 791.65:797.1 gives -0.05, 20.2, 19.7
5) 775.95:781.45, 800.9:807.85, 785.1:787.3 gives -0.01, 20.1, 19.6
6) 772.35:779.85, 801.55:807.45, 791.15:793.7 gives -0.09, 19.7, 19.6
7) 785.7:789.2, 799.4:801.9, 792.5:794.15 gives -0.14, 21.3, 19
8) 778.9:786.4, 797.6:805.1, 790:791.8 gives 0.03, 19.9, 19.8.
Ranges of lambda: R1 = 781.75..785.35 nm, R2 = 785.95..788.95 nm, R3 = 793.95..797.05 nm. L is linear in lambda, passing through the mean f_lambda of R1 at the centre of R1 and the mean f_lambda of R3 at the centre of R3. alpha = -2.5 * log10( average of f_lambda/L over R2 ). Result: -0.089 mag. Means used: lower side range 19.8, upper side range 19.5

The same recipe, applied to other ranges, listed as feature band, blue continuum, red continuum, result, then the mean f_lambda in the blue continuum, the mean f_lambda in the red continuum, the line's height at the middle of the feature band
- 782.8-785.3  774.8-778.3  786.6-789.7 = 0.07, 19.9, 21.4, 20.9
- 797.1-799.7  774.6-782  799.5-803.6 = -0.05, 20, 19.5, 19.6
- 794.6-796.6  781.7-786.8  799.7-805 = 0.03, 20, 19.7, 19.8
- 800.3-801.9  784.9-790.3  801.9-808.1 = 0.03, 20.9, 19.7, 19.9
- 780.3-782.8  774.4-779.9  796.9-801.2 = -0.03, 19.8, 20.1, 19.9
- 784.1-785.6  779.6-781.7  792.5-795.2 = 0.08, 20.4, 21.4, 20.7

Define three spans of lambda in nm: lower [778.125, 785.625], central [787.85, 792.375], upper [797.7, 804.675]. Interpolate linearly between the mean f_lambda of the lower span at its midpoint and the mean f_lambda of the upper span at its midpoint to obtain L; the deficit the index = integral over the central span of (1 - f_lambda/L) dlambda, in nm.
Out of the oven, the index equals -0.21 nm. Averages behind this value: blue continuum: 19.8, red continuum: 19.8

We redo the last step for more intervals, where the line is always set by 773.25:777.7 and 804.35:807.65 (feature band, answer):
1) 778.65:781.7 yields -0.01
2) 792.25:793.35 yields -0.16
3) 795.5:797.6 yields -0.09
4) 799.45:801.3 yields 0.03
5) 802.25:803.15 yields -0.03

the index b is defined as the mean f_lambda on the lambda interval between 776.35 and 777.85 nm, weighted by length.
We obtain 20.1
